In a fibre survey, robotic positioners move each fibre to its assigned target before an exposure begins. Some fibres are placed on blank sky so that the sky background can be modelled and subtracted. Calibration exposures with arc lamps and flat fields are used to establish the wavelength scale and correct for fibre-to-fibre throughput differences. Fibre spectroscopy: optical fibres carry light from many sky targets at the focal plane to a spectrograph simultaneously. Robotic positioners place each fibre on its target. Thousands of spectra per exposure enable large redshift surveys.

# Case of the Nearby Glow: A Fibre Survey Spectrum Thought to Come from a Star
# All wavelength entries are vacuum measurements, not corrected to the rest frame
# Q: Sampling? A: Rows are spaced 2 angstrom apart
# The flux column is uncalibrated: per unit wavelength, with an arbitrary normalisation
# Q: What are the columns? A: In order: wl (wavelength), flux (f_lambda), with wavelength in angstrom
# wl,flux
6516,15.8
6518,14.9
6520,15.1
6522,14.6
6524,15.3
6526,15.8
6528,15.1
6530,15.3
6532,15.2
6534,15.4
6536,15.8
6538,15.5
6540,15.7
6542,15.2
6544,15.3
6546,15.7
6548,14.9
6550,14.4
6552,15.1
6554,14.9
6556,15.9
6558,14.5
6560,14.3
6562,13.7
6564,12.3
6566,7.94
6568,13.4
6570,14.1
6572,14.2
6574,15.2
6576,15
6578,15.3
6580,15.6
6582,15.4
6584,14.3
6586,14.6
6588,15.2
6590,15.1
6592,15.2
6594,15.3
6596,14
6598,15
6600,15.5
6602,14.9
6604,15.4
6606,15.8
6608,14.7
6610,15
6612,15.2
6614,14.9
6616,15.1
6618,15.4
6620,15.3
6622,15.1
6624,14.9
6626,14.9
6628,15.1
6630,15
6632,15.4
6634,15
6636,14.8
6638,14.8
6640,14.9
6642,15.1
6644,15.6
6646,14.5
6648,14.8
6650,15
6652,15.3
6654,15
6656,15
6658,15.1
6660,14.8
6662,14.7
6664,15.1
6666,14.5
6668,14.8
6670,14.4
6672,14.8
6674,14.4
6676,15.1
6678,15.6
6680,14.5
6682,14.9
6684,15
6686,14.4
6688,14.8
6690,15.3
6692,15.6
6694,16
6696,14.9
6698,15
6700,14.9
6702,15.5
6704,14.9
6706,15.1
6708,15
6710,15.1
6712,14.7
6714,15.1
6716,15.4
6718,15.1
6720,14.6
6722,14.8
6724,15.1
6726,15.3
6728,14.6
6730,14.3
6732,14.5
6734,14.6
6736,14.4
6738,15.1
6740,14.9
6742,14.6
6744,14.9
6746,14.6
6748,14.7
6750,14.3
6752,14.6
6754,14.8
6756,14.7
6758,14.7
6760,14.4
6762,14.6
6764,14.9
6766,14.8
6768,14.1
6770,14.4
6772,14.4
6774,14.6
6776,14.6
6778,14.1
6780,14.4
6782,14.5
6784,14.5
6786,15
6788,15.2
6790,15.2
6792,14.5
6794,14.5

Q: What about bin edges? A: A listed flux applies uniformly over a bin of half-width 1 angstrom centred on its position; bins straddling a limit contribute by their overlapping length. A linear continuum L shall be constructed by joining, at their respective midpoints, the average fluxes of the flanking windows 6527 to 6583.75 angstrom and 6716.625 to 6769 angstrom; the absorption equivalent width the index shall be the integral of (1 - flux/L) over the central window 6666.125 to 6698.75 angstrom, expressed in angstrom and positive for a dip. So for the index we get -0.6 angstrom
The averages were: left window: 14.7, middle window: 15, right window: 14.7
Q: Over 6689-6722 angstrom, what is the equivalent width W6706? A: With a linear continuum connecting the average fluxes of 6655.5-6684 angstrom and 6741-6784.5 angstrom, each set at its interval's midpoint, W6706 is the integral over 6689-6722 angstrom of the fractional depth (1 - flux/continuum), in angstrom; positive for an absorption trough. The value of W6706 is -0.9 angstrom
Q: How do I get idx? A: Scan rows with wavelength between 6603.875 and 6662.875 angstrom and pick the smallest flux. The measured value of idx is 14.5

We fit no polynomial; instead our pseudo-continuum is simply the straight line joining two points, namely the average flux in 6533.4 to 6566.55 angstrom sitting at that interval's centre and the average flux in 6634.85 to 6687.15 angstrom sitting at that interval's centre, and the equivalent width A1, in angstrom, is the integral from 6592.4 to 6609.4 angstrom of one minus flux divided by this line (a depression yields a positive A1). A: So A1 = -0.4 angstrom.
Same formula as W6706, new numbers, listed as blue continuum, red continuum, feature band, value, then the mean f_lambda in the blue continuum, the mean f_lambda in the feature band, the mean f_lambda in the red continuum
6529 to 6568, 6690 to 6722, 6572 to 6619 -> -1.1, 14.6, 15.1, 15.1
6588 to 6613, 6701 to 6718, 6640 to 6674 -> 0.5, 15.1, 14.9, 15.1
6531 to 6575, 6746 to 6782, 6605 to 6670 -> -2.3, 14.5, 15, 14.5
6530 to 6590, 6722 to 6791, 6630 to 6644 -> -0.4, 14.6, 15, 14.7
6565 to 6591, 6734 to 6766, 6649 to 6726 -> -2.4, 14.3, 15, 14.7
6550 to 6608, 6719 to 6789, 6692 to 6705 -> -0.6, 14.5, 15.2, 14.6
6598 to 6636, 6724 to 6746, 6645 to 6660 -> 0.1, 15.1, 14.9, 14.7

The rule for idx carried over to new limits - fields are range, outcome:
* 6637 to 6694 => 14.4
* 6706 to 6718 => 14.7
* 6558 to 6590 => 7.94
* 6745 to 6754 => 14.3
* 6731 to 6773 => 14.1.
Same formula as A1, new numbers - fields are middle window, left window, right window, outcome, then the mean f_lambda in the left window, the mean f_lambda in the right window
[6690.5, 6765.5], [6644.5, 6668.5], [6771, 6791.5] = -0.6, 14.9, 14.6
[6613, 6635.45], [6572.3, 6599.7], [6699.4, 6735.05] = -0.2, 15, 14.9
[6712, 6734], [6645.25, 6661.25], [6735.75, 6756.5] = -0.1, 14.9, 14.7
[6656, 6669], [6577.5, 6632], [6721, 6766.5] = 0.1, 15.1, 14.7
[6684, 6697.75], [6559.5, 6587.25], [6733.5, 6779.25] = -0.7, 14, 14.6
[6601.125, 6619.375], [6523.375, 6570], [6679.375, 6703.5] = -0.4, 14.6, 15.1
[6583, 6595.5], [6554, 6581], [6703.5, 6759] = -0.7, 14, 14.8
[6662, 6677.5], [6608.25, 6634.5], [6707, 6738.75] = 0.2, 15.1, 14.9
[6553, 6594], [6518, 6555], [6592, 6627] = 2.2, 15.2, 15.1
